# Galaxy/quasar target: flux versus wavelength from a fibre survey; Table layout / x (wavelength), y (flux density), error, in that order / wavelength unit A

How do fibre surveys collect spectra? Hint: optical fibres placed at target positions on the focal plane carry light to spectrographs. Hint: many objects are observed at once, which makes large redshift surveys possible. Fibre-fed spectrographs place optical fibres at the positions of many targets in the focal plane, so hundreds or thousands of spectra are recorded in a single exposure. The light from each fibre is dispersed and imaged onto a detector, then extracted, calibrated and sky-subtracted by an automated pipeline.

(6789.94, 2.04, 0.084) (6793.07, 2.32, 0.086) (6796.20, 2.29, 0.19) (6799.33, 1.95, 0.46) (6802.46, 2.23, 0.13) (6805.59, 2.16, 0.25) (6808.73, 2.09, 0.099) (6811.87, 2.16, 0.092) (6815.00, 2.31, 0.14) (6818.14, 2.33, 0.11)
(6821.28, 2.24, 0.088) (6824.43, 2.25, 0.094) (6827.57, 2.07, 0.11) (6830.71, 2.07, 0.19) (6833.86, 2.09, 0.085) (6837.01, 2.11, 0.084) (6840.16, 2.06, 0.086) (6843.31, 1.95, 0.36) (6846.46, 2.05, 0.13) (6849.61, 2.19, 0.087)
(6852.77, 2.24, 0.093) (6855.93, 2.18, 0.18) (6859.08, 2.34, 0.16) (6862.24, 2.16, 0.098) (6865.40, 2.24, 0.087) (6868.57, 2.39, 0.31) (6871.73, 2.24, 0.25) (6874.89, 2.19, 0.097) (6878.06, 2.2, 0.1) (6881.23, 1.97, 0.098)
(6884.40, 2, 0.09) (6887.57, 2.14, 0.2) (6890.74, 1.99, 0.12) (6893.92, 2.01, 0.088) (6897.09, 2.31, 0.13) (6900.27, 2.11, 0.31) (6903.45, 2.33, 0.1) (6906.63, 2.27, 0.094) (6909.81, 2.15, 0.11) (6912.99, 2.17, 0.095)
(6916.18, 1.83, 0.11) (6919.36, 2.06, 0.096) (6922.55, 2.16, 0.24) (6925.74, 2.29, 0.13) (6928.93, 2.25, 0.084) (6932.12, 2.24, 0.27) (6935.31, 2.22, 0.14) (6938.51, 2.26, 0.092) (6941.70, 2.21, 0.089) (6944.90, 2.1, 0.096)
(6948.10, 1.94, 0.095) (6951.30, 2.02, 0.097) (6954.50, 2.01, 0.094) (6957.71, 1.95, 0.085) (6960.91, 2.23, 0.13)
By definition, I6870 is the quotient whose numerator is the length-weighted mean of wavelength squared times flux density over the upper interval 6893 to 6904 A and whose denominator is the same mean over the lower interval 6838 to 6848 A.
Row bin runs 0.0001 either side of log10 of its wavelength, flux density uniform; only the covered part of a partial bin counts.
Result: 1.1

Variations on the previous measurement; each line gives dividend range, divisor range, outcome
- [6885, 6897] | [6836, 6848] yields 1.03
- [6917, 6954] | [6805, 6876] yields 1.01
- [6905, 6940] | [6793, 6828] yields 1.02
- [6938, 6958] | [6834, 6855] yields 1.01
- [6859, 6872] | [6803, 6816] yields 1.06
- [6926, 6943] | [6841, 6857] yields 1.09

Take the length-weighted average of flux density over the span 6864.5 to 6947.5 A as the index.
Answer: 2.16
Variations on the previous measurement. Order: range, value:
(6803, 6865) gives 2.16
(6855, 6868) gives 2.25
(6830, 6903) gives 2.14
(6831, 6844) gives 2.06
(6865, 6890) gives 2.16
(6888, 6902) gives 2.11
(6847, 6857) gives 2.19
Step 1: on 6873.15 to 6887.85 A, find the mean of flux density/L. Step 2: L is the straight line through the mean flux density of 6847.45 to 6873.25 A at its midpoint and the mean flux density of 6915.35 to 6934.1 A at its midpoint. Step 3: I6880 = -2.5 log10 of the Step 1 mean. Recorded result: 0.06 mag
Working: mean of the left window 2.24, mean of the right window 2.15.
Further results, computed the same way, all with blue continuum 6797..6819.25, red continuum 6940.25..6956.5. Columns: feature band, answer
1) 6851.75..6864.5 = -0.049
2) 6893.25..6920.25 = -0.029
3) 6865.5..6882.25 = -0.046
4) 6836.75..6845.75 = 0.060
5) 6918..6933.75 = -0.067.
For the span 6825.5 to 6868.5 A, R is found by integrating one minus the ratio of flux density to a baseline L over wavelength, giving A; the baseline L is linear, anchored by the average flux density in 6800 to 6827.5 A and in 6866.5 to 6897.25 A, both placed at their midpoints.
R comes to 0.52 A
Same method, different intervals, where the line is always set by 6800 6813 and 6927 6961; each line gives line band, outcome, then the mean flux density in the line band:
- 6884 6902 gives 0.3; 2.1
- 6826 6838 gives 0.3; 2.08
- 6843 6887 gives -0.7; 2.17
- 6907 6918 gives 0.3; 2.08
